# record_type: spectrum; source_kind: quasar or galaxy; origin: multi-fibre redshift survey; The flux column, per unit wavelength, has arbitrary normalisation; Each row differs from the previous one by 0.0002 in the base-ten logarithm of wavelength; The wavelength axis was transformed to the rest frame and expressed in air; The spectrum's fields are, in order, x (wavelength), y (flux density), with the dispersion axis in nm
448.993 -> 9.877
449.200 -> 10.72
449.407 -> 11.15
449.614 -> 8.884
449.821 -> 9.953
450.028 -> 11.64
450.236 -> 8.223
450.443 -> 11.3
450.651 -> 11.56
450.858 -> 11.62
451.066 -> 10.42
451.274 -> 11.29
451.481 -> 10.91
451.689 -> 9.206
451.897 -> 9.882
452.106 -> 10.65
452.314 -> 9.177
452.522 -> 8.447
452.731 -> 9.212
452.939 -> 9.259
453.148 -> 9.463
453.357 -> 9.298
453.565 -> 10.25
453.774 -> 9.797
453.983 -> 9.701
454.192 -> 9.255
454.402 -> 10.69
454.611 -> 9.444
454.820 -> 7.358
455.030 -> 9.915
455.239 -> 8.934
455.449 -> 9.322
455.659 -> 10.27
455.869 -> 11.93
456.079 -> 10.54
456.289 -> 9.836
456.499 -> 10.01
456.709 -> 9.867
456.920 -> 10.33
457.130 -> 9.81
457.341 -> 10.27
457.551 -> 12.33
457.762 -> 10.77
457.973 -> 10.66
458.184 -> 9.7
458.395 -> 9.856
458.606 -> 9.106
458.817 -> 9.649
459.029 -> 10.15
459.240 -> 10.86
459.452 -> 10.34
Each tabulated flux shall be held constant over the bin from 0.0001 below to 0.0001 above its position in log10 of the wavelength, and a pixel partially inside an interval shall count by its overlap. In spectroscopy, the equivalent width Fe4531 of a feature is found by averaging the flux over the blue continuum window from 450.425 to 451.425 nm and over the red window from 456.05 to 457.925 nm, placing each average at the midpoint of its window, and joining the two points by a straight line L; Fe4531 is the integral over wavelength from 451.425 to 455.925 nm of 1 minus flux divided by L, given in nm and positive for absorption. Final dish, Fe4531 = 0.51 nm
